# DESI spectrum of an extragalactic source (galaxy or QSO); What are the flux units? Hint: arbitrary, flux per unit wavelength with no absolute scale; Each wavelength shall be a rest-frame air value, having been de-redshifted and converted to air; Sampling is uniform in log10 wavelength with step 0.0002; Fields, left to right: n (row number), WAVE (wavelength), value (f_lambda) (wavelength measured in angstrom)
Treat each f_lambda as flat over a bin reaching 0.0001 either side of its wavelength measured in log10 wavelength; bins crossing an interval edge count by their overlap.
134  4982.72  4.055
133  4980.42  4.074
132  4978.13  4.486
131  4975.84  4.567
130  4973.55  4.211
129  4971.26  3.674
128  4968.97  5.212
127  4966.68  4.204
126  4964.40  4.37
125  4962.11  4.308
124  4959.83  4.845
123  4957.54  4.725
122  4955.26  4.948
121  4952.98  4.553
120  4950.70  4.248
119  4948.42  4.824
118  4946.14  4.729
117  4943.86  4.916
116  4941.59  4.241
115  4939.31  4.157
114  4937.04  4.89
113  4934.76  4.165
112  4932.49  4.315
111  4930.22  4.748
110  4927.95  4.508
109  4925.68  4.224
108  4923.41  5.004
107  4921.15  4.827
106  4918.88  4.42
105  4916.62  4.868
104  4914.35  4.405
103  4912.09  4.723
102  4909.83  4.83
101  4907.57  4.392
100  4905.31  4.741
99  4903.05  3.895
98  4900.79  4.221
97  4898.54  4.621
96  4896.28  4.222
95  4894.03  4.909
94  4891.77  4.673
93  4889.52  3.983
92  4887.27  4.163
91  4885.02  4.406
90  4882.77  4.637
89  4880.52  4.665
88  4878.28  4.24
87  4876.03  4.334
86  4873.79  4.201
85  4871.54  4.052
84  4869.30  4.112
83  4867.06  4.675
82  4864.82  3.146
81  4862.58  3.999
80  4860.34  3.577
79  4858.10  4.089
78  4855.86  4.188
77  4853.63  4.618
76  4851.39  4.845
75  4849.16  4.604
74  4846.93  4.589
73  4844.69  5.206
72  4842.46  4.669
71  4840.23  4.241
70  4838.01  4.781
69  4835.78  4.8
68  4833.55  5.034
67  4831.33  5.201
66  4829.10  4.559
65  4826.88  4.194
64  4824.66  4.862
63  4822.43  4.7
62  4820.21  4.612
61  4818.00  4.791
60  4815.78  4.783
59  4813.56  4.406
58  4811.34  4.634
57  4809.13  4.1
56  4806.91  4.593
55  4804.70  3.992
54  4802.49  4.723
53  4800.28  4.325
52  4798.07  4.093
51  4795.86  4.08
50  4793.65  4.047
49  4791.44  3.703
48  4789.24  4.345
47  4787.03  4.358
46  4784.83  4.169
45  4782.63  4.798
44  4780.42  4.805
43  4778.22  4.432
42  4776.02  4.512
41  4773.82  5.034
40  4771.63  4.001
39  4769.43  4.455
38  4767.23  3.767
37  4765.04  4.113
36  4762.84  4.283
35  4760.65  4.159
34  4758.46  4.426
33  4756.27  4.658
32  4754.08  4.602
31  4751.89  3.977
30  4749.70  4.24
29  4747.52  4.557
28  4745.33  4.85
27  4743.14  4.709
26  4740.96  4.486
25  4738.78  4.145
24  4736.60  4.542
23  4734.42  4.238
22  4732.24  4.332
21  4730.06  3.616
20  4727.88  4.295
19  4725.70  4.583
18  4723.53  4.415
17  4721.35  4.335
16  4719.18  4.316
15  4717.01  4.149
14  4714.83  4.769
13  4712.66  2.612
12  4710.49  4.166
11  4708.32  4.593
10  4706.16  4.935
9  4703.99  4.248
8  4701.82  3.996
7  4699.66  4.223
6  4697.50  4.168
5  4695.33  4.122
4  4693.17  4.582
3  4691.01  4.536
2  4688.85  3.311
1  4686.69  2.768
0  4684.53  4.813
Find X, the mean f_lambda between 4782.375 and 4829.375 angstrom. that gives 4.39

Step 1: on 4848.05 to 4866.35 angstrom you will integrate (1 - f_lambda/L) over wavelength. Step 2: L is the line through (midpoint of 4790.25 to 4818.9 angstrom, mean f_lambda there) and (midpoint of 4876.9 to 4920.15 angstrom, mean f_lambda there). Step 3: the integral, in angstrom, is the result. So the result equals 1.1 angstrom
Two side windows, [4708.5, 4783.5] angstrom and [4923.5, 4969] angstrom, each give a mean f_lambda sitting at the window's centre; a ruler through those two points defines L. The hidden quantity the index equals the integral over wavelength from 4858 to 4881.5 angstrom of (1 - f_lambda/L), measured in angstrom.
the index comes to 1.96 angstrom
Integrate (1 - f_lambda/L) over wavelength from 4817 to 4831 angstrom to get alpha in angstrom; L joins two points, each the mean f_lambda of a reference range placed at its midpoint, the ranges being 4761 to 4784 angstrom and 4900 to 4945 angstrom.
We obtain -0.6 angstrom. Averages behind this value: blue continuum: 4.41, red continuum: 4.53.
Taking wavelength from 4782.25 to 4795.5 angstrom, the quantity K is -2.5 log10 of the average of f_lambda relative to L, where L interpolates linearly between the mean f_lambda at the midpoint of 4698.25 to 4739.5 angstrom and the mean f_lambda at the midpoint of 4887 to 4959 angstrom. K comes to 0.036 mag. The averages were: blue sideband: 4.24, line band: 4.2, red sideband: 4.54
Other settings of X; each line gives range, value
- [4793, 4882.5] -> 4.44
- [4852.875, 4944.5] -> 4.39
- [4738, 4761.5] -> 4.44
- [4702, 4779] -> 4.33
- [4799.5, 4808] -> 4.41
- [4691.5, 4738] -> 4.25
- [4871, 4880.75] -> 4.28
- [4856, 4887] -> 4.16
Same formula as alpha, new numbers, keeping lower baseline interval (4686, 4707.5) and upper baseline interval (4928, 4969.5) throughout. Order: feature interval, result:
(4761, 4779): -0.3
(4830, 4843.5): -1.3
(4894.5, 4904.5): 0.4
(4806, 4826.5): -1.2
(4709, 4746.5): -0.9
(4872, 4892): 0.5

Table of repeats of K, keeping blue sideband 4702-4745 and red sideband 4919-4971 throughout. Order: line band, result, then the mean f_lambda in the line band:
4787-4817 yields 0.02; 4.3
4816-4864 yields -0.03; 4.57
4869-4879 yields 0.07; 4.19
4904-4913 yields -0.03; 4.65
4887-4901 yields 0.02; 4.43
